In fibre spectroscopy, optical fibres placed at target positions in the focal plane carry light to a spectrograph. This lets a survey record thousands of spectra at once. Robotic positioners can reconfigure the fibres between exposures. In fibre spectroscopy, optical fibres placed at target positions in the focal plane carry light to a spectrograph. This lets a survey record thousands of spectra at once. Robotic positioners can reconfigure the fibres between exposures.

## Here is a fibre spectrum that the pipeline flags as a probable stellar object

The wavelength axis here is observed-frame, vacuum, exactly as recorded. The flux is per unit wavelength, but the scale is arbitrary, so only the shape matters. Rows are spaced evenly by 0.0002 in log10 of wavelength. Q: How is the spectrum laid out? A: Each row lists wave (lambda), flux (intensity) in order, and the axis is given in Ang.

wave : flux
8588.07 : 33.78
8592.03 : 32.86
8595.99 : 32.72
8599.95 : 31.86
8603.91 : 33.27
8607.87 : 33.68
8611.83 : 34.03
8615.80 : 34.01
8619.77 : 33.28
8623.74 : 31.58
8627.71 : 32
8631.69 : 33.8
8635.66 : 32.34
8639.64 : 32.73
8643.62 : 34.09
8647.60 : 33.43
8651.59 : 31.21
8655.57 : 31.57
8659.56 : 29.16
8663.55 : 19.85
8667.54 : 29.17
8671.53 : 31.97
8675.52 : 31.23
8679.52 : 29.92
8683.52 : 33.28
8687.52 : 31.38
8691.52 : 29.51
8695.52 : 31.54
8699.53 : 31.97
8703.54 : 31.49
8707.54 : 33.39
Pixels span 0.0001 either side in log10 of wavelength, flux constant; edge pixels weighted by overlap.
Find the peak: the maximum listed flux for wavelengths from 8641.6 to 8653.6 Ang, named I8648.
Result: 34.09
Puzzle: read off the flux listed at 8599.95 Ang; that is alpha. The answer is 31.86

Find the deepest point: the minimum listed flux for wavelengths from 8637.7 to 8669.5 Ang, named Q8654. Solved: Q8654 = 19.85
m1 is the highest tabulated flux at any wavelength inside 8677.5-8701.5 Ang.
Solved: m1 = 33.28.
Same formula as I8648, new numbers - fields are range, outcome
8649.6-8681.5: 31.97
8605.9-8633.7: 34.03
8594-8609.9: 33.68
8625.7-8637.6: 33.8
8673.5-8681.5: 31.23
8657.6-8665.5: 29.16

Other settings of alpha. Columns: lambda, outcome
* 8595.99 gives 32.72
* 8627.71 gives 32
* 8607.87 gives 33.68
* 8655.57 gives 31.57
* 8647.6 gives 33.43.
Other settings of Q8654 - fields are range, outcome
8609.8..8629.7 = 31.58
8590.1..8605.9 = 31.86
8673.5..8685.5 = 29.92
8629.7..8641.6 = 32.34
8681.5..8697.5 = 29.51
